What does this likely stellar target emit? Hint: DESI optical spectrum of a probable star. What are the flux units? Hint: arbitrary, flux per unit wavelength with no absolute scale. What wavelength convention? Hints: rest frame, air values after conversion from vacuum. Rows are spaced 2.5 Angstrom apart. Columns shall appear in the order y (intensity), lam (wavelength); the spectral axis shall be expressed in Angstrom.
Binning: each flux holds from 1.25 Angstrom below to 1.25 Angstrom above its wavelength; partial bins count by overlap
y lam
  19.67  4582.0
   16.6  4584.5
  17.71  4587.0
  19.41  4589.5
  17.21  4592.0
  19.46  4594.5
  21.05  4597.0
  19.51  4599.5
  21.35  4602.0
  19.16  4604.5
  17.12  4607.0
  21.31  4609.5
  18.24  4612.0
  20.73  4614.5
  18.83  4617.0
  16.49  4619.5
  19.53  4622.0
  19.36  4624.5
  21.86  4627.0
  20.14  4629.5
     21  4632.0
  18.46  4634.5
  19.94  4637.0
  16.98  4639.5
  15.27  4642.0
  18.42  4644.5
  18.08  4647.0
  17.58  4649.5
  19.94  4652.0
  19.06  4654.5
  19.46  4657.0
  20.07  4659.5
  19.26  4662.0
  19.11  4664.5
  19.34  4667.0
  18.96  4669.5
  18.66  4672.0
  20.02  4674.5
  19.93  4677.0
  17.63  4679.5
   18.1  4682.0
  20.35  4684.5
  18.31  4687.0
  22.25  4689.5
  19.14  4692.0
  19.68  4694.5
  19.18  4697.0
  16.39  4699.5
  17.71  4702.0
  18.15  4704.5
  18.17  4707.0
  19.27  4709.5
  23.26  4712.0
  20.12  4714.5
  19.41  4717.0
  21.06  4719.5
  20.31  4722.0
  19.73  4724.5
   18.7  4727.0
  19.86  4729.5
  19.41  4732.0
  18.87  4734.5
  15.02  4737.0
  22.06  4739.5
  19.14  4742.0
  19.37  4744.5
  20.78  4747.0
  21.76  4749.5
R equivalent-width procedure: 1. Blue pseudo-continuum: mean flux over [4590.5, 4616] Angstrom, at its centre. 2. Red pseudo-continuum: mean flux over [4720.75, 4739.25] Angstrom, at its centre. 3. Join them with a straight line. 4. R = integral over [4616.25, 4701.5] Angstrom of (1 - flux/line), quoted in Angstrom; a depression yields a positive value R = 1.2 Angstrom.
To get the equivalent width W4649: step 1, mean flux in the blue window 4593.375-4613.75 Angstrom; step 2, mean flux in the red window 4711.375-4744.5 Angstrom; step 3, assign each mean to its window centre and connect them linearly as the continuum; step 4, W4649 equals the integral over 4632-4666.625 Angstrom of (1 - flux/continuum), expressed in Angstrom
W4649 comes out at 1.7 Angstrom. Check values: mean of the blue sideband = 19.7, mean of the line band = 18.7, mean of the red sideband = 19.7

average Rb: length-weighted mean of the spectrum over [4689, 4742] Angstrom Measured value 19.4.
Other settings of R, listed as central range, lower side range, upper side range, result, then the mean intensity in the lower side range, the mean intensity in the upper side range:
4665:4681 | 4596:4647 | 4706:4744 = 0.3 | 19.2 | 19.6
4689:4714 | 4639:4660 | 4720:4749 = -0.3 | 18.3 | 19.5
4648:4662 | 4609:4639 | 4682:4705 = 0.1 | 19.5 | 19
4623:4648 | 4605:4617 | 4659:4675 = 0.4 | 19.3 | 19.3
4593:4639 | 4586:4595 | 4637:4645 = -4.6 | 18.4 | 17.2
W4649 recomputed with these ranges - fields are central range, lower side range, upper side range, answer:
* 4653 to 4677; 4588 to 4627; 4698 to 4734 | -0.01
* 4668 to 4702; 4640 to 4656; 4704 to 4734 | -0.22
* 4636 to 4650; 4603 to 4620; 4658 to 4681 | 1.05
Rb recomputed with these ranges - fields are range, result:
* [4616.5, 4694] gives 19.1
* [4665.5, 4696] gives 19.4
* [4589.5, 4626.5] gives 19.3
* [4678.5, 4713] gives 19.1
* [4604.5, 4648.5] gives 18.9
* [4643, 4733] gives 19.3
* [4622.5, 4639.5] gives 19.9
